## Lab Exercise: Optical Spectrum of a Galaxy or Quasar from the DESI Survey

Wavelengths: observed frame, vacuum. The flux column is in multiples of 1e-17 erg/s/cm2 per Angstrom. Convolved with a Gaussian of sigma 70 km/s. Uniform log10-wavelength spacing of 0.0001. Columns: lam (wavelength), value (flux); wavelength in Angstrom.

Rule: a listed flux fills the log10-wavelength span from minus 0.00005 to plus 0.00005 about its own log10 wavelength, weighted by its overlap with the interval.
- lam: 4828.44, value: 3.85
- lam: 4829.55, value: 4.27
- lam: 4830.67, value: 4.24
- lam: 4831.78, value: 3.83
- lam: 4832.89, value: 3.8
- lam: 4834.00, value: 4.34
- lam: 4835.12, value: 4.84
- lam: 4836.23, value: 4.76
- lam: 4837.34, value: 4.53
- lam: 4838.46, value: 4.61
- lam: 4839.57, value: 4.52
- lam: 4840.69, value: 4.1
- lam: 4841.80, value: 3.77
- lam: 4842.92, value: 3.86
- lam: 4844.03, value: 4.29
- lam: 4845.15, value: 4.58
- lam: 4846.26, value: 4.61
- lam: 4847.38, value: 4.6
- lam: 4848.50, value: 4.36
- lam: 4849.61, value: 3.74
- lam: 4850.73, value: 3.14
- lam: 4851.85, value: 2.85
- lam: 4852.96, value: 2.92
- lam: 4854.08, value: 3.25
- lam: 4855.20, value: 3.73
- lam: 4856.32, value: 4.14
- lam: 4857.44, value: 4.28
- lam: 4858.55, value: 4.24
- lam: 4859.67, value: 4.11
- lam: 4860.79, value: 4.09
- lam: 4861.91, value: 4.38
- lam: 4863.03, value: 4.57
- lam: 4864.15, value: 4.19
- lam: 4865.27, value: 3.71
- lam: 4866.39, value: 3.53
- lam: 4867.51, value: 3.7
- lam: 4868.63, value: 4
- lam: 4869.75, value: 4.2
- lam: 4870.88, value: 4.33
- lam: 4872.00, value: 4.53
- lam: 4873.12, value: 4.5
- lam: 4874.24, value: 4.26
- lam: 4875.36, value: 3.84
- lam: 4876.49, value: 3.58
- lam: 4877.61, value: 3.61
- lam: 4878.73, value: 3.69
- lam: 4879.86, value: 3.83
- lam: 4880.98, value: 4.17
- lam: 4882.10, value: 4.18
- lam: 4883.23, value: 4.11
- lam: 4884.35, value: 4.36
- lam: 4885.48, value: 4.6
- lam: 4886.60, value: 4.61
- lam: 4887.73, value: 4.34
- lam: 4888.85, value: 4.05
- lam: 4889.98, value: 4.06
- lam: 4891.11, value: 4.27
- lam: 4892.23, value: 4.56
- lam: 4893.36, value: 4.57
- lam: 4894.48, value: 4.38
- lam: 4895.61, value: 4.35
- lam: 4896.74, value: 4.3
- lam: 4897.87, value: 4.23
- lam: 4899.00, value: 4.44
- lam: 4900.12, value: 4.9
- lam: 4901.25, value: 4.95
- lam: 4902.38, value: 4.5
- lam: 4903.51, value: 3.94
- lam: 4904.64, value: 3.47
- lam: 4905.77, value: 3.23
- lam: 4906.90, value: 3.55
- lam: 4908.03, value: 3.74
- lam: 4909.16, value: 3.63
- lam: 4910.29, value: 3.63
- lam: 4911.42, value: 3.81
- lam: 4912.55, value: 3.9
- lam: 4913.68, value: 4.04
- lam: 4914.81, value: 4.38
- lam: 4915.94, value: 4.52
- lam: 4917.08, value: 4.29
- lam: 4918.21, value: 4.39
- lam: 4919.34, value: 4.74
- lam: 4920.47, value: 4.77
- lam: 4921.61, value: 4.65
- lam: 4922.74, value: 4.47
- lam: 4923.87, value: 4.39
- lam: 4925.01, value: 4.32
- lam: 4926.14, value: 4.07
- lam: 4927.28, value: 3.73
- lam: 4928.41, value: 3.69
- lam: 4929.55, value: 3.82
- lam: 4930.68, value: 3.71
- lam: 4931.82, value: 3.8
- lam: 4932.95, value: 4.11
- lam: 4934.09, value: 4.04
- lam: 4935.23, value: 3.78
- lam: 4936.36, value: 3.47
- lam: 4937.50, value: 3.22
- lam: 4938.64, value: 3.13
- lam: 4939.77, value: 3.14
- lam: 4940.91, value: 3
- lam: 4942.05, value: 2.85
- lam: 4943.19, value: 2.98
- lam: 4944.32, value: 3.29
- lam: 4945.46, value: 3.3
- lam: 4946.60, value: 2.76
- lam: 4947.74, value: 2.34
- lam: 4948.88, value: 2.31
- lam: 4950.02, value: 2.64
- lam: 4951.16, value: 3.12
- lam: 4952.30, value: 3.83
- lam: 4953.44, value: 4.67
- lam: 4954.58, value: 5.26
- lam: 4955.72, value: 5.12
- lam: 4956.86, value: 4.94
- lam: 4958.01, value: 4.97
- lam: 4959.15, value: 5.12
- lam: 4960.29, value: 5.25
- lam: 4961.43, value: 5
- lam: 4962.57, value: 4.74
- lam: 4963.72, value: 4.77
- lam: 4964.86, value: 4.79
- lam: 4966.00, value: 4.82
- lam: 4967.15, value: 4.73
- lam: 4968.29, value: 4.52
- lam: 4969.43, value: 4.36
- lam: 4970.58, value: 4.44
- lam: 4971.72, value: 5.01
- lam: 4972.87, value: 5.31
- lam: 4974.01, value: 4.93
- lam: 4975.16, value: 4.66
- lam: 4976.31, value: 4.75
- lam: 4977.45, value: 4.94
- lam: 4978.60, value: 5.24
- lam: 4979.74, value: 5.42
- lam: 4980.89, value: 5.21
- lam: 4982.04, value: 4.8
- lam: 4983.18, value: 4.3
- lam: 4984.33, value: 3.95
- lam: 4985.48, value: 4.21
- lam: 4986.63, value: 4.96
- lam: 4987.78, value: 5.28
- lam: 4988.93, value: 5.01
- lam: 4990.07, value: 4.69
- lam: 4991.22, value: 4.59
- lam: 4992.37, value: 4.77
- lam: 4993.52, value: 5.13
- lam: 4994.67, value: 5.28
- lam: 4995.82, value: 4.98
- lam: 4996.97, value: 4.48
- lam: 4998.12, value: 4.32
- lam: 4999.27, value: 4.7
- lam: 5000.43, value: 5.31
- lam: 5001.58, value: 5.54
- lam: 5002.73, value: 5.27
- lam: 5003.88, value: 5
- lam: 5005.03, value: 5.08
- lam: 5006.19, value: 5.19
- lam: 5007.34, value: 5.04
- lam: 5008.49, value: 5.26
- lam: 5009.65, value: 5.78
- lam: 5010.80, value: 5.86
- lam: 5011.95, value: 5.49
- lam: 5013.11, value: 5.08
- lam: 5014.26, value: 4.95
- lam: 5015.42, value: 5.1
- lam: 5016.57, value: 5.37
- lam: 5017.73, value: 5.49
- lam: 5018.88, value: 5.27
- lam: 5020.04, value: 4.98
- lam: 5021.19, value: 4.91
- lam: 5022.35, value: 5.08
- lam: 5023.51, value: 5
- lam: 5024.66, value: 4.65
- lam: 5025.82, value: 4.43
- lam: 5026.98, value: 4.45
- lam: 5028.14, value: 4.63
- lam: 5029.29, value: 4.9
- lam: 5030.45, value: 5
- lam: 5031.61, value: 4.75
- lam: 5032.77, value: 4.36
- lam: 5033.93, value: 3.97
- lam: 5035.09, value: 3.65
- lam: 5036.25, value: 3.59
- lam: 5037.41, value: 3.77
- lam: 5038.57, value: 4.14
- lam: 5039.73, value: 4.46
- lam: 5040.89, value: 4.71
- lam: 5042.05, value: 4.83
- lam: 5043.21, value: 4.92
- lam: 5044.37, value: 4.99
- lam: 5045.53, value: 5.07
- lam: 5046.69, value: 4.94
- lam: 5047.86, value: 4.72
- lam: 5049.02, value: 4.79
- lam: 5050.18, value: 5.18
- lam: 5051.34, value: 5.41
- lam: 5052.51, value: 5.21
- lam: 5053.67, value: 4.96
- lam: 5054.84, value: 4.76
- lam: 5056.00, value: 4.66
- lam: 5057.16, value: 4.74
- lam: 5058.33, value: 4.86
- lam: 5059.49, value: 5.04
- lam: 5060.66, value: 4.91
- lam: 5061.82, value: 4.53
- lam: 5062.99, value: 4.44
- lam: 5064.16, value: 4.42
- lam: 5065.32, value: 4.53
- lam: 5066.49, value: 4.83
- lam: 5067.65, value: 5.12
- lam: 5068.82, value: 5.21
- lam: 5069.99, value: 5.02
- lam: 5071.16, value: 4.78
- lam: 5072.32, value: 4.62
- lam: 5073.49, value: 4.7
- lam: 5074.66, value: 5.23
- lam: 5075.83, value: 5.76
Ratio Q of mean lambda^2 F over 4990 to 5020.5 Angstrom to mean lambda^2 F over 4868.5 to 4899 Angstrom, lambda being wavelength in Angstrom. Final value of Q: 1.3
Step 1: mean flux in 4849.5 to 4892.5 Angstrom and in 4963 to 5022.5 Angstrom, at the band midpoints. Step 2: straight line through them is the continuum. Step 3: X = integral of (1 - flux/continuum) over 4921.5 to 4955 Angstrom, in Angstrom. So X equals 7.1 Angstrom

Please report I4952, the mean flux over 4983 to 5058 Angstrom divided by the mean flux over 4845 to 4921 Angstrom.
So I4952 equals 1.18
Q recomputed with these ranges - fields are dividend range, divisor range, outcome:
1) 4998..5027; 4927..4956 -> 1.51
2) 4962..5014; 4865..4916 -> 1.25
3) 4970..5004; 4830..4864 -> 1.26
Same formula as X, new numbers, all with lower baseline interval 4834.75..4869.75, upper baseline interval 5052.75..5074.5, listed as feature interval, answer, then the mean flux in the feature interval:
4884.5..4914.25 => 0.5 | 4.16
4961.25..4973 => -0.7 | 4.74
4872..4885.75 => 0.3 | 4.07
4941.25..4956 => 3.4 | 3.38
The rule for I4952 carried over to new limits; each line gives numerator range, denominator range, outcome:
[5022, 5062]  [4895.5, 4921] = 1.13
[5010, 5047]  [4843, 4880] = 1.20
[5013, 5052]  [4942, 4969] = 1.15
